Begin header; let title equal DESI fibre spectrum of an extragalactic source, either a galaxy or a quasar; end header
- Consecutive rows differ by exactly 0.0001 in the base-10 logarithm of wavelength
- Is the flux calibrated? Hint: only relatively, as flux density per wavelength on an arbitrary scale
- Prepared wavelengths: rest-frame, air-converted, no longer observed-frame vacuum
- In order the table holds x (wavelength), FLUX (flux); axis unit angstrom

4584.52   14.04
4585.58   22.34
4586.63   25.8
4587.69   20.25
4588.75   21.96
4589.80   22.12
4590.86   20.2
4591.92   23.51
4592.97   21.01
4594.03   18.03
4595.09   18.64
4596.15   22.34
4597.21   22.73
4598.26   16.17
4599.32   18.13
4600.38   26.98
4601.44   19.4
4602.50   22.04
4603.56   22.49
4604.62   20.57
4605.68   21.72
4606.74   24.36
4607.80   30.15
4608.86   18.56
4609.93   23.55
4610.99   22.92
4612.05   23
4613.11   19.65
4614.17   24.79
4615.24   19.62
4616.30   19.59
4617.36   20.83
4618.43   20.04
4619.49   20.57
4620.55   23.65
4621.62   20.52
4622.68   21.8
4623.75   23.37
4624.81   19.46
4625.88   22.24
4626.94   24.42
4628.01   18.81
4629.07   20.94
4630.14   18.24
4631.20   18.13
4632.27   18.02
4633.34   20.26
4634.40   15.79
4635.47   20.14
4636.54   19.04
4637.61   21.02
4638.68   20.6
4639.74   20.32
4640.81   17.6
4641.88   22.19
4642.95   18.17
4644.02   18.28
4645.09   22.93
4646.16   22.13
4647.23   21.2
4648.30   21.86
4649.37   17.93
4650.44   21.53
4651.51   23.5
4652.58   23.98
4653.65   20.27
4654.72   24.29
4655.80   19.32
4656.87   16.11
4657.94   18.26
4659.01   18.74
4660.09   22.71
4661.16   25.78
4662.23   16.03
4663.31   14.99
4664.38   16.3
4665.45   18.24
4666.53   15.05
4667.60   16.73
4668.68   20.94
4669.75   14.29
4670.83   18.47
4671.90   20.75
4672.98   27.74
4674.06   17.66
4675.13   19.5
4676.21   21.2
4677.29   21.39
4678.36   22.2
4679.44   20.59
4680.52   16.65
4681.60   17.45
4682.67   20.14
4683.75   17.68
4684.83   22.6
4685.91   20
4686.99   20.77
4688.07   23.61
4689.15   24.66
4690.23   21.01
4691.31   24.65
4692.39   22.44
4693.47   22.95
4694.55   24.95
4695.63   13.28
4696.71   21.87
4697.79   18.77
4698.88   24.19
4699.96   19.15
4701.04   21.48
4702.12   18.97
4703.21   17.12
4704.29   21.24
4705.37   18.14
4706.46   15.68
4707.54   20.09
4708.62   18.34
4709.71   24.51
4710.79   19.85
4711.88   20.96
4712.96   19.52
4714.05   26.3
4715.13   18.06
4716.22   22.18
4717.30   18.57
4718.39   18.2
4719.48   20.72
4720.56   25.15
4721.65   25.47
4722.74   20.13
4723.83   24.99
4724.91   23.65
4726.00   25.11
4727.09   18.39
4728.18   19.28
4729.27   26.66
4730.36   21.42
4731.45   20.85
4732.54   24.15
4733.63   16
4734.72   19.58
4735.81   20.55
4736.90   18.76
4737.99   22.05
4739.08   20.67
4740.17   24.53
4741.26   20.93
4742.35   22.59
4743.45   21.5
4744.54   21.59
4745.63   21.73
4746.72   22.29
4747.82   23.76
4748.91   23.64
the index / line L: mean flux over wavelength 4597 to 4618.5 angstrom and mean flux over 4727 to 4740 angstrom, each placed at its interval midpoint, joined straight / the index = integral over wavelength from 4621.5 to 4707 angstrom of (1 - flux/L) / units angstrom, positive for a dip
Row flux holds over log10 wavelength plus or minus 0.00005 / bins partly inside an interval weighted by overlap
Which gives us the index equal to 4.98 angstrom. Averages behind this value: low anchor 21.8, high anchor 20.9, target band 20.1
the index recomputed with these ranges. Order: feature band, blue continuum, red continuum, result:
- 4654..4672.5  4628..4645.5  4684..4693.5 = 1.95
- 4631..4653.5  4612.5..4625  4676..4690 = 0.82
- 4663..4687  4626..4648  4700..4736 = 1.45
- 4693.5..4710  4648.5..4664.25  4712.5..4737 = 0.93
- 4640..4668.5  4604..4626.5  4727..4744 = 2.52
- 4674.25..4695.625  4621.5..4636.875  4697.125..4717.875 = -0.94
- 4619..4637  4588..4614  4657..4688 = 0.46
